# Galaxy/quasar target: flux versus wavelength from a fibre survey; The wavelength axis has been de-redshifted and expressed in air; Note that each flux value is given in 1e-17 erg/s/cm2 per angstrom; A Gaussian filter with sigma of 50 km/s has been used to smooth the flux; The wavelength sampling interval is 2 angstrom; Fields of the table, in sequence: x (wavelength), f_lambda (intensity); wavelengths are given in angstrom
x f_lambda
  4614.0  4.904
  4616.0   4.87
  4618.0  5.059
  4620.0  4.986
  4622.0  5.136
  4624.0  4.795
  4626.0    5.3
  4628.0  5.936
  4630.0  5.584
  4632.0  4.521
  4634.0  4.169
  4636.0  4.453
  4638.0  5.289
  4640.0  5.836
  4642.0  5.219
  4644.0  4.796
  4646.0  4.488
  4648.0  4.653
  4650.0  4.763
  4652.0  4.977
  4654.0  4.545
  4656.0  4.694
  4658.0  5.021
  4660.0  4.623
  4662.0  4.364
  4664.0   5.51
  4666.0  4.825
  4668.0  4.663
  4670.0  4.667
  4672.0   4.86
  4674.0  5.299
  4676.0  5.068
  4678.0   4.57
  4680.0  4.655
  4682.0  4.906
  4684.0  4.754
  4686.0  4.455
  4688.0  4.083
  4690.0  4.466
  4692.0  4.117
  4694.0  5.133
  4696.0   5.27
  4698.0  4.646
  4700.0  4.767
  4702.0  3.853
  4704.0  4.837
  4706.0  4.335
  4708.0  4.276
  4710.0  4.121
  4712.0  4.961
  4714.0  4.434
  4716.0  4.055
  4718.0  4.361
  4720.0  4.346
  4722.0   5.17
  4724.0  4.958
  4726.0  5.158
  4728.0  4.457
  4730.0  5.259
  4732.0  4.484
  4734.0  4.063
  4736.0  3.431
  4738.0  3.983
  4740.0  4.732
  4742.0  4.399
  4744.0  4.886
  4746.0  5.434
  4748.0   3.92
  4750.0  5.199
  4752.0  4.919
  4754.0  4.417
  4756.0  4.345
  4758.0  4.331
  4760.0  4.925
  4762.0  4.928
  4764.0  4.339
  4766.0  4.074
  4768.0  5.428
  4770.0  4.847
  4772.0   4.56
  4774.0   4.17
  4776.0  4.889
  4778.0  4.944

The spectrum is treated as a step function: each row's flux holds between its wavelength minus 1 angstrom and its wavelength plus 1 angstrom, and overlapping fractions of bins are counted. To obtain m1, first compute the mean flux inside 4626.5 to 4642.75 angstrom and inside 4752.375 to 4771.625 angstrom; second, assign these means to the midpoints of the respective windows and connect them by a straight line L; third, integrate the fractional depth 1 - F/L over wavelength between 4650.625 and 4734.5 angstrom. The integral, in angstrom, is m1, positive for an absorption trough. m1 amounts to 4.0 angstrom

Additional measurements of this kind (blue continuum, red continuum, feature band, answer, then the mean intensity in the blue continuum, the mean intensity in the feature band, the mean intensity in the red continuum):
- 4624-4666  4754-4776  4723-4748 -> 0.6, 4.93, 4.58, 4.6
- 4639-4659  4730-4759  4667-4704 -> 0.5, 4.9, 4.68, 4.49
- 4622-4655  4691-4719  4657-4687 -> -0.5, 4.96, 4.82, 4.51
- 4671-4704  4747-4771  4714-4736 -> 0.4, 4.69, 4.57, 4.64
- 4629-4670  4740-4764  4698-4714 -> 1.0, 4.85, 4.46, 4.69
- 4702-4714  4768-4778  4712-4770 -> -0.1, 4.45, 4.6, 4.73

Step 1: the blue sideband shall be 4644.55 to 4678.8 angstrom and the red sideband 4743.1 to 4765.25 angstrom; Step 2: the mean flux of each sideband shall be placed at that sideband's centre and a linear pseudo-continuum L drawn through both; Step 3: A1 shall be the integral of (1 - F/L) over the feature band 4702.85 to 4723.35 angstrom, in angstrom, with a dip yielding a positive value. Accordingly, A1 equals 1.1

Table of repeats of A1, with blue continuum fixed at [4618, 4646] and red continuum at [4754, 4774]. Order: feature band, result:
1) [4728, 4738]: 0.9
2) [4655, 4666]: 0.3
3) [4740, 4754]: -0.3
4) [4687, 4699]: 0.6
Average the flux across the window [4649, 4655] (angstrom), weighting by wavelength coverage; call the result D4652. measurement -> 4.76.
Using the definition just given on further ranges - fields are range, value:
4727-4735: 4.57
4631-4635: 4.34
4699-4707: 4.45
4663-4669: 5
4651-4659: 4.81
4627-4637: 4.93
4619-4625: 4.97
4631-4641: 4.85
